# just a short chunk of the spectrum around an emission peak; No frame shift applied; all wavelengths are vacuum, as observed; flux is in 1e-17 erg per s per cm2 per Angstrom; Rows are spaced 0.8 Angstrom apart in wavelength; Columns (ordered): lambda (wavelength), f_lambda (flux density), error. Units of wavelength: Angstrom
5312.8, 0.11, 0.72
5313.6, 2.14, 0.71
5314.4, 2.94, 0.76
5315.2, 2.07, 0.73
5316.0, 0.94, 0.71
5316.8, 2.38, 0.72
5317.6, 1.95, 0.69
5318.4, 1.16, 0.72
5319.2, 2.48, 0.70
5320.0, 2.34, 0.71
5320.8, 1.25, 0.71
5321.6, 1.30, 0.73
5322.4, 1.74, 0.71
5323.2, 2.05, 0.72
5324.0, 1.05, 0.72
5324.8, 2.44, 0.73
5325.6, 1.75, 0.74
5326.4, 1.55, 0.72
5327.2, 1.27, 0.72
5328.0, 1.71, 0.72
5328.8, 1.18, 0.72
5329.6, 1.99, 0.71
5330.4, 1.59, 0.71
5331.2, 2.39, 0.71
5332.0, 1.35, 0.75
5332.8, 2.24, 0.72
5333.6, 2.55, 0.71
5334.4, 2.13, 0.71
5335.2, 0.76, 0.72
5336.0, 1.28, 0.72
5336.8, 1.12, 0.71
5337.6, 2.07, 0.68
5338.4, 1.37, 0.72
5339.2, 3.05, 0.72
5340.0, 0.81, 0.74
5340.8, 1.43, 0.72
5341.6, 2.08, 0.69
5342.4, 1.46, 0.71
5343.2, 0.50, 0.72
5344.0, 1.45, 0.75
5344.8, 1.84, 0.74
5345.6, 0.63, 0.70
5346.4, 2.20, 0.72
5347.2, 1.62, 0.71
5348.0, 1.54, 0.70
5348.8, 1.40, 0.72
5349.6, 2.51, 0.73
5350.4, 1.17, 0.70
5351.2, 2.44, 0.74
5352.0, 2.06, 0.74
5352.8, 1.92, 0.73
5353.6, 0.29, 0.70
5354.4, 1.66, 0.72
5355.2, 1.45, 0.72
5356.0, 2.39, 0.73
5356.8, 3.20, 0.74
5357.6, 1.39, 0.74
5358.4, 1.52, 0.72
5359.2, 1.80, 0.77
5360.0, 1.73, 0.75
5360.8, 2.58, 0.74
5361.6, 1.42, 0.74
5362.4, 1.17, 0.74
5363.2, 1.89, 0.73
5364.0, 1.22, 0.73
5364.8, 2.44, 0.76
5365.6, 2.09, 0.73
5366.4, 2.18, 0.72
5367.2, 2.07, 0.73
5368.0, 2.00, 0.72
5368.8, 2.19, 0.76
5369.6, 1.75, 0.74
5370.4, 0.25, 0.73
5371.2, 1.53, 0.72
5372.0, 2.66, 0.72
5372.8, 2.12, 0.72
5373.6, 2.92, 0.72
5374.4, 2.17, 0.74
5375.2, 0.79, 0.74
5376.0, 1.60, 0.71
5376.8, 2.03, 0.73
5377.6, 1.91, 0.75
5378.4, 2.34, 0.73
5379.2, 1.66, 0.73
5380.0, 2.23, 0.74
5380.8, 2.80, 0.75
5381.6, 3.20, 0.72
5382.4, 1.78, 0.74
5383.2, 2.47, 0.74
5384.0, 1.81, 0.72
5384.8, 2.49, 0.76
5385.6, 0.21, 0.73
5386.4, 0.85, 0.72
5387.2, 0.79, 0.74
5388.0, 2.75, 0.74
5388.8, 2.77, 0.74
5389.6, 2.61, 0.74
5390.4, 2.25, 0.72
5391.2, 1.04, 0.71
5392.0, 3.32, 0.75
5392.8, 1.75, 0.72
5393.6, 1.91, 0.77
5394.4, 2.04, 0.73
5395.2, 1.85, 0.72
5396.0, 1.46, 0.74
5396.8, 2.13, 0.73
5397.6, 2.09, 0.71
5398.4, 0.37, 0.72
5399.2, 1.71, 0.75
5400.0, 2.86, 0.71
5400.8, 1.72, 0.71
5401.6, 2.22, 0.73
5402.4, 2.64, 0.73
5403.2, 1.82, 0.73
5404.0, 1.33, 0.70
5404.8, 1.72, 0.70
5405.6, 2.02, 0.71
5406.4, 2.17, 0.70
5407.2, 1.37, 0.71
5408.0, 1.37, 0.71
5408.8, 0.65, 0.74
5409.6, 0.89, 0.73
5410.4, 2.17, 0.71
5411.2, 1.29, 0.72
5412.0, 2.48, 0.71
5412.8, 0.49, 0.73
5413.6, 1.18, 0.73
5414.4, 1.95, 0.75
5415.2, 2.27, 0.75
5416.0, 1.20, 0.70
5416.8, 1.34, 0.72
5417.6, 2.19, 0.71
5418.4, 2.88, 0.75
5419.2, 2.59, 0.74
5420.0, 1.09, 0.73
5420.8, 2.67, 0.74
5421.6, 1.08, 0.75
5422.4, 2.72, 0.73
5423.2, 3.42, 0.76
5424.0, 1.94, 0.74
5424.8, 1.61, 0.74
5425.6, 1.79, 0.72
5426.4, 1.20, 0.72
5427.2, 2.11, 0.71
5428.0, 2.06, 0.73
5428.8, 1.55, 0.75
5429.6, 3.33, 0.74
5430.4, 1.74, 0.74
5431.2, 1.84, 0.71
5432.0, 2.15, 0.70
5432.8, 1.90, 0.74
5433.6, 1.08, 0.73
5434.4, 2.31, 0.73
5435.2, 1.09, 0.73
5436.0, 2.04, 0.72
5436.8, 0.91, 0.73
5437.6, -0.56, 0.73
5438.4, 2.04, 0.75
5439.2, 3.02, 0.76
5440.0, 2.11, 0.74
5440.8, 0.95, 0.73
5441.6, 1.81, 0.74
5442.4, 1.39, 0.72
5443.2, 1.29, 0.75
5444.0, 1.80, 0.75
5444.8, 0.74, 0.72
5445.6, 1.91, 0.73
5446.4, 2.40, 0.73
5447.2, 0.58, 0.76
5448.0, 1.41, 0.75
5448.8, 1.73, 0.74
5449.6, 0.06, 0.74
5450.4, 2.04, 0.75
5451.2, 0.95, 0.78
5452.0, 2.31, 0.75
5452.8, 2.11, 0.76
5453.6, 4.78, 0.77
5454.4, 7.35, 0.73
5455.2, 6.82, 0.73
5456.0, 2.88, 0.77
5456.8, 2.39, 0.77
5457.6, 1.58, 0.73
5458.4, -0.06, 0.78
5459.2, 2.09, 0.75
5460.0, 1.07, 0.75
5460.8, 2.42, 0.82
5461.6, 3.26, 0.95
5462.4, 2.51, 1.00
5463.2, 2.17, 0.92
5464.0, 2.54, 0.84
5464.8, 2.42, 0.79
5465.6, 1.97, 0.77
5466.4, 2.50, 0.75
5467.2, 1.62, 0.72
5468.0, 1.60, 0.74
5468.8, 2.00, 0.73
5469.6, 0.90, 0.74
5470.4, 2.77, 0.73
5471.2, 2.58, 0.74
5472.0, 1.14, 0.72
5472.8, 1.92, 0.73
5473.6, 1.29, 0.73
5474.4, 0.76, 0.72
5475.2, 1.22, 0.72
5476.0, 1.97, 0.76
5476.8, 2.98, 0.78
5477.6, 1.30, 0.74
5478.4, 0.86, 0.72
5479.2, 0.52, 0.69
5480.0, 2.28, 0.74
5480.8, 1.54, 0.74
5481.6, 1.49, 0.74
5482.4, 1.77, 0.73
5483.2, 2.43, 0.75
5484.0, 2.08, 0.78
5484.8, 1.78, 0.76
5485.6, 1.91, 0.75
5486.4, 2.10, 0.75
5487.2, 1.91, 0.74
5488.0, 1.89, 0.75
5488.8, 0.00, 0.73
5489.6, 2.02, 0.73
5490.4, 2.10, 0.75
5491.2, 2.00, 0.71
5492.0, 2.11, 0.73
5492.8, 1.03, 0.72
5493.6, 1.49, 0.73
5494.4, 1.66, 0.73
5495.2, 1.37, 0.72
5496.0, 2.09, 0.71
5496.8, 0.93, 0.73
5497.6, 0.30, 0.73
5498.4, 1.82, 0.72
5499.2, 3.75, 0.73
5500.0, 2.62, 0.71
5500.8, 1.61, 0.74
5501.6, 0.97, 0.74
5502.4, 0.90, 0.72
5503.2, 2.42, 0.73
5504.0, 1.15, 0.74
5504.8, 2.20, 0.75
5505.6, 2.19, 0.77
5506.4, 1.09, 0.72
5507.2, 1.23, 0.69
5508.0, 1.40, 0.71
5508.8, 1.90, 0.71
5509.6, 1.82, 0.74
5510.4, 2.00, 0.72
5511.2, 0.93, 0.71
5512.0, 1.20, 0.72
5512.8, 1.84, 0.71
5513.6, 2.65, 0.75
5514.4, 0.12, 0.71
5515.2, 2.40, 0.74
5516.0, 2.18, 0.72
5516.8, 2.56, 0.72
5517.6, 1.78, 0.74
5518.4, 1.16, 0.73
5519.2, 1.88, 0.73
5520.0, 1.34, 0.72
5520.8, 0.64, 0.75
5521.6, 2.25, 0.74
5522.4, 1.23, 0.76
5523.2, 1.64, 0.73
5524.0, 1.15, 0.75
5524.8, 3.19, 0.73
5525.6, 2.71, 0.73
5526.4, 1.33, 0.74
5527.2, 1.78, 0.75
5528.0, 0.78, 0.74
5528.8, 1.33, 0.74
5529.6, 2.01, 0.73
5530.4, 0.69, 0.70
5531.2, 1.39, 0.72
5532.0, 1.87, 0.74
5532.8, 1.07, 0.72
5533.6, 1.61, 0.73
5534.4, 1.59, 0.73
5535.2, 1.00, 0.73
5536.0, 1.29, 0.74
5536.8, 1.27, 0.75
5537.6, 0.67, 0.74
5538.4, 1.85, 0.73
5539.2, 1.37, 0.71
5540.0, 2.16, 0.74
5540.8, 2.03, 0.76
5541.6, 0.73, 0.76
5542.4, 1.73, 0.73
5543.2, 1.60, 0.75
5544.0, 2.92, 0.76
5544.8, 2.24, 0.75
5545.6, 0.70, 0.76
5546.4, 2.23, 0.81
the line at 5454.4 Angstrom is H-beta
